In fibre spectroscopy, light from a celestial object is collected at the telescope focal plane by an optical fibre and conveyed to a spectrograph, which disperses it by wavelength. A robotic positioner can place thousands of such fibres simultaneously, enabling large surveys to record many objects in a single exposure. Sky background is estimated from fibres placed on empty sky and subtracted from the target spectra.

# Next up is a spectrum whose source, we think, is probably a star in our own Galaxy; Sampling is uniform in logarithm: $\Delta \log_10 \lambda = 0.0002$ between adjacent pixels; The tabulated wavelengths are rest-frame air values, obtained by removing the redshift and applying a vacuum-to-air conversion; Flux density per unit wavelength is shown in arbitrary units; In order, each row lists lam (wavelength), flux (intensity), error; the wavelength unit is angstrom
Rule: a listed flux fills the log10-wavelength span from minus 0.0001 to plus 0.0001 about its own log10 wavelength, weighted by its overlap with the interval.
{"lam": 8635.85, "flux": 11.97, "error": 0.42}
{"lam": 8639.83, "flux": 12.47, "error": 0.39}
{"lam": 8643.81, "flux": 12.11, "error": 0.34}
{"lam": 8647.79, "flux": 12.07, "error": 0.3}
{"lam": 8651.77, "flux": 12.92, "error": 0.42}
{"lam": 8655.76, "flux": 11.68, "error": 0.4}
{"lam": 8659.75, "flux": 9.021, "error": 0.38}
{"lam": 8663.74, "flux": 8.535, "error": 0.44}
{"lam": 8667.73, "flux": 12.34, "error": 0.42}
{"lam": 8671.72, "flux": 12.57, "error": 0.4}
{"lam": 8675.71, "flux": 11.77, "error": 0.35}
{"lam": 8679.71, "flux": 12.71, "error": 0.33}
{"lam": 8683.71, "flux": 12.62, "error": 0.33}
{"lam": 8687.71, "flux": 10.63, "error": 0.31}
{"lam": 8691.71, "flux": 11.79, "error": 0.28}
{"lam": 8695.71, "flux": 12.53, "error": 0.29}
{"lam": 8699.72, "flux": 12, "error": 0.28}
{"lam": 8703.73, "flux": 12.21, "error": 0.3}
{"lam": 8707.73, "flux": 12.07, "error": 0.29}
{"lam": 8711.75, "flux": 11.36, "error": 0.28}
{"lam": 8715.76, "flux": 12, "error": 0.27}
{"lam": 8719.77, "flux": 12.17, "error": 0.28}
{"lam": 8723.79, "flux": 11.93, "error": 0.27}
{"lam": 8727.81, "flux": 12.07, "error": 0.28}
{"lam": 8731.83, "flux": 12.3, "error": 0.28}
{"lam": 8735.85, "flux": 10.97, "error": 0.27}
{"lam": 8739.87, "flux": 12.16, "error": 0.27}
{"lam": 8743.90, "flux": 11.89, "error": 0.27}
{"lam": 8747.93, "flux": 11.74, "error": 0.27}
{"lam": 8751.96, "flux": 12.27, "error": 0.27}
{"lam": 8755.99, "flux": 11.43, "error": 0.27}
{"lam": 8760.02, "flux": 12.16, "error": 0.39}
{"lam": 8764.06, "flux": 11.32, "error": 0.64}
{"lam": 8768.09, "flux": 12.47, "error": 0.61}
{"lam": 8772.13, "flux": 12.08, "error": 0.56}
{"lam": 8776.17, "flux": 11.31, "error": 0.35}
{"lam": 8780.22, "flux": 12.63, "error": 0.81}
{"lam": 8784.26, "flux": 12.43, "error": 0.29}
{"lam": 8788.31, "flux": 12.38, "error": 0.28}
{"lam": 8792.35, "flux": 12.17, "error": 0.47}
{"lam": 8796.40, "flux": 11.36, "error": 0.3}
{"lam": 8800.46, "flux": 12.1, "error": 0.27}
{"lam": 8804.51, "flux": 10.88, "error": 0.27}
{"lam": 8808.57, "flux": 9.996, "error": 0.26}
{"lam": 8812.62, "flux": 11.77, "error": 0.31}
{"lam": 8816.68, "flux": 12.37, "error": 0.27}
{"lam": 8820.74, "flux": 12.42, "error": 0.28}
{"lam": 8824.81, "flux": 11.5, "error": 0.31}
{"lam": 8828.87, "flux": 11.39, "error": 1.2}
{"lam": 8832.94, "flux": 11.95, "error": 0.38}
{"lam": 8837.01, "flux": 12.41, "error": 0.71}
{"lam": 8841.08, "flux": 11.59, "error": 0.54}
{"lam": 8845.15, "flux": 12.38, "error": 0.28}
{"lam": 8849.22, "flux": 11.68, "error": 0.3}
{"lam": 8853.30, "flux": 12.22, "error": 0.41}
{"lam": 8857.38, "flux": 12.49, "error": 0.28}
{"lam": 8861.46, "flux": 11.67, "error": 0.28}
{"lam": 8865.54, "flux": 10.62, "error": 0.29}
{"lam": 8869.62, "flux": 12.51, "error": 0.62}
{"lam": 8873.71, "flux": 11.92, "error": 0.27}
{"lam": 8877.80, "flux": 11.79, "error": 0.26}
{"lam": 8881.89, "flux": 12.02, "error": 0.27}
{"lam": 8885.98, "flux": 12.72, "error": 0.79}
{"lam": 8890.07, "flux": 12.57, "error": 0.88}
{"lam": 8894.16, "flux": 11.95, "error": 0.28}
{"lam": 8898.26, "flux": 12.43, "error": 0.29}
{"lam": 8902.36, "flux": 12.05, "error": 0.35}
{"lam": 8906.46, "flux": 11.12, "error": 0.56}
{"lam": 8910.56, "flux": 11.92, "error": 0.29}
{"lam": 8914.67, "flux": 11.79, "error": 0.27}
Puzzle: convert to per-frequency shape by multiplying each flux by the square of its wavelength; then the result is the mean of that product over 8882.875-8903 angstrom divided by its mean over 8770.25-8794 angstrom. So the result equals 1.0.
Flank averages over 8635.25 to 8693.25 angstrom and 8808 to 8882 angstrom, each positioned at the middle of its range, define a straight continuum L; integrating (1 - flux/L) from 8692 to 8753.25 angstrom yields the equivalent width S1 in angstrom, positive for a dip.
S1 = -1.24 angstrom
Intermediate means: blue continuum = 11.7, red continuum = 11.9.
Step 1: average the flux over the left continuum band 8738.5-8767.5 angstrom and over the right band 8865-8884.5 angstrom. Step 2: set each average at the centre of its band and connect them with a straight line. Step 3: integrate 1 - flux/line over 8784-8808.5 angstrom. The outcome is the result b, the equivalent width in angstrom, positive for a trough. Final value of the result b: 0.4 angstrom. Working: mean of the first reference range 11.9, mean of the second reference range 11.9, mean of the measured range 11.7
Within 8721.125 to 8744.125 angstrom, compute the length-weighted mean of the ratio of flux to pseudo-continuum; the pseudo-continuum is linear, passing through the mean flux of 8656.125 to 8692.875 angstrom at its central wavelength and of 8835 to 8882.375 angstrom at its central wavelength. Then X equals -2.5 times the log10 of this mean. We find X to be -0.03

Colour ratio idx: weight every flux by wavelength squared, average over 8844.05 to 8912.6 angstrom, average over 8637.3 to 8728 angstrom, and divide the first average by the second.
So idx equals 1.06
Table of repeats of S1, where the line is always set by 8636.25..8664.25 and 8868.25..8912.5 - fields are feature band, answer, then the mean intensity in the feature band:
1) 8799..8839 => 0.74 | 11.7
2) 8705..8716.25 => -0.20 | 11.8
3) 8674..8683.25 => -0.64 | 12.3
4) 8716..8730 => -0.50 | 12.1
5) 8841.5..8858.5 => -0.20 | 12.1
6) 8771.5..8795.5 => -0.68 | 12.1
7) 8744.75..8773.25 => -0.45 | 11.9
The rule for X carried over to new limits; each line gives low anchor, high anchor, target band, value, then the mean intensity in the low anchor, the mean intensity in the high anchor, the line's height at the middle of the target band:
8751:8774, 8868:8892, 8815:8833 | 0.02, 11.9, 12.2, 12.1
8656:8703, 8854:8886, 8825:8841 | 0.00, 11.5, 11.9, 11.9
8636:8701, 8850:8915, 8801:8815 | 0.08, 11.7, 12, 11.9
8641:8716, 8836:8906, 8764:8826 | 0.01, 11.7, 12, 11.9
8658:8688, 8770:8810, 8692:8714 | -0.05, 11.3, 11.8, 11.4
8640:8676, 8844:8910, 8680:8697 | -0.04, 11.5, 12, 11.6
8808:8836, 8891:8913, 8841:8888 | -0.01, 11.7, 11.9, 11.8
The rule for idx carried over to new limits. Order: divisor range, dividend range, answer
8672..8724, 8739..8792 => 1.02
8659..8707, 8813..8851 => 1.06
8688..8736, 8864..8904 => 1.05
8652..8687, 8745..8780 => 1.06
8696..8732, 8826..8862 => 1.03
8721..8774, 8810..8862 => 1.03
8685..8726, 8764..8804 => 1.03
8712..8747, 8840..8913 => 1.04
